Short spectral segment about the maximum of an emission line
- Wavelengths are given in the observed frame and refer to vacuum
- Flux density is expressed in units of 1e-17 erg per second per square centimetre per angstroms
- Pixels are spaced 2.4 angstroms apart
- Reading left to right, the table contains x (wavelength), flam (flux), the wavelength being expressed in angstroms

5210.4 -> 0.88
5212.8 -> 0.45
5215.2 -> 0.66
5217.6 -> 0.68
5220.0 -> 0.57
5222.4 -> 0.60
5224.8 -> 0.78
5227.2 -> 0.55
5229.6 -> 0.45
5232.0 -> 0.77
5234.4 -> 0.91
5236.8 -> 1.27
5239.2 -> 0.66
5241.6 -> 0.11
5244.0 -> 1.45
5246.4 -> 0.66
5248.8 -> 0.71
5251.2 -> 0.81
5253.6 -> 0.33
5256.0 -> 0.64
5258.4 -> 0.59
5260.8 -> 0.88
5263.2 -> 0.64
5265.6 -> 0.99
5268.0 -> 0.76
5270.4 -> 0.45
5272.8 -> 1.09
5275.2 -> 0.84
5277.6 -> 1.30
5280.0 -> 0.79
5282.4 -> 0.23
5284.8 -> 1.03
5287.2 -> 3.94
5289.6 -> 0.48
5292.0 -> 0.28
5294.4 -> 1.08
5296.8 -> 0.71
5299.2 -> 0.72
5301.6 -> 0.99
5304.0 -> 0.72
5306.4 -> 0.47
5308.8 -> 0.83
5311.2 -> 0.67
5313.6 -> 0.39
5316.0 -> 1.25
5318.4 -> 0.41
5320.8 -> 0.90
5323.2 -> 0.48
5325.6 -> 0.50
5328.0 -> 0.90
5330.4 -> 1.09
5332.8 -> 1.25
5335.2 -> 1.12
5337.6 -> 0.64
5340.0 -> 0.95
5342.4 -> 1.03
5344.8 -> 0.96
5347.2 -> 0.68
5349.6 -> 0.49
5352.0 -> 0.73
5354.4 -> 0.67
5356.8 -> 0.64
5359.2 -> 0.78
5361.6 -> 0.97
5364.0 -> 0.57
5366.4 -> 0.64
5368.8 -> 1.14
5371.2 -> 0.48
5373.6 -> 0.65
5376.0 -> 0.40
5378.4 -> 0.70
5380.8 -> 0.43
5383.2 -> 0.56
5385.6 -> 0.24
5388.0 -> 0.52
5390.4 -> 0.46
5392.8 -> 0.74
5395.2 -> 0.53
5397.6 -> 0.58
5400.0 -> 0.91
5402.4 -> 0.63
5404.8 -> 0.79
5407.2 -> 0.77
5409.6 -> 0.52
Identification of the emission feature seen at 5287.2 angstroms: [O III]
